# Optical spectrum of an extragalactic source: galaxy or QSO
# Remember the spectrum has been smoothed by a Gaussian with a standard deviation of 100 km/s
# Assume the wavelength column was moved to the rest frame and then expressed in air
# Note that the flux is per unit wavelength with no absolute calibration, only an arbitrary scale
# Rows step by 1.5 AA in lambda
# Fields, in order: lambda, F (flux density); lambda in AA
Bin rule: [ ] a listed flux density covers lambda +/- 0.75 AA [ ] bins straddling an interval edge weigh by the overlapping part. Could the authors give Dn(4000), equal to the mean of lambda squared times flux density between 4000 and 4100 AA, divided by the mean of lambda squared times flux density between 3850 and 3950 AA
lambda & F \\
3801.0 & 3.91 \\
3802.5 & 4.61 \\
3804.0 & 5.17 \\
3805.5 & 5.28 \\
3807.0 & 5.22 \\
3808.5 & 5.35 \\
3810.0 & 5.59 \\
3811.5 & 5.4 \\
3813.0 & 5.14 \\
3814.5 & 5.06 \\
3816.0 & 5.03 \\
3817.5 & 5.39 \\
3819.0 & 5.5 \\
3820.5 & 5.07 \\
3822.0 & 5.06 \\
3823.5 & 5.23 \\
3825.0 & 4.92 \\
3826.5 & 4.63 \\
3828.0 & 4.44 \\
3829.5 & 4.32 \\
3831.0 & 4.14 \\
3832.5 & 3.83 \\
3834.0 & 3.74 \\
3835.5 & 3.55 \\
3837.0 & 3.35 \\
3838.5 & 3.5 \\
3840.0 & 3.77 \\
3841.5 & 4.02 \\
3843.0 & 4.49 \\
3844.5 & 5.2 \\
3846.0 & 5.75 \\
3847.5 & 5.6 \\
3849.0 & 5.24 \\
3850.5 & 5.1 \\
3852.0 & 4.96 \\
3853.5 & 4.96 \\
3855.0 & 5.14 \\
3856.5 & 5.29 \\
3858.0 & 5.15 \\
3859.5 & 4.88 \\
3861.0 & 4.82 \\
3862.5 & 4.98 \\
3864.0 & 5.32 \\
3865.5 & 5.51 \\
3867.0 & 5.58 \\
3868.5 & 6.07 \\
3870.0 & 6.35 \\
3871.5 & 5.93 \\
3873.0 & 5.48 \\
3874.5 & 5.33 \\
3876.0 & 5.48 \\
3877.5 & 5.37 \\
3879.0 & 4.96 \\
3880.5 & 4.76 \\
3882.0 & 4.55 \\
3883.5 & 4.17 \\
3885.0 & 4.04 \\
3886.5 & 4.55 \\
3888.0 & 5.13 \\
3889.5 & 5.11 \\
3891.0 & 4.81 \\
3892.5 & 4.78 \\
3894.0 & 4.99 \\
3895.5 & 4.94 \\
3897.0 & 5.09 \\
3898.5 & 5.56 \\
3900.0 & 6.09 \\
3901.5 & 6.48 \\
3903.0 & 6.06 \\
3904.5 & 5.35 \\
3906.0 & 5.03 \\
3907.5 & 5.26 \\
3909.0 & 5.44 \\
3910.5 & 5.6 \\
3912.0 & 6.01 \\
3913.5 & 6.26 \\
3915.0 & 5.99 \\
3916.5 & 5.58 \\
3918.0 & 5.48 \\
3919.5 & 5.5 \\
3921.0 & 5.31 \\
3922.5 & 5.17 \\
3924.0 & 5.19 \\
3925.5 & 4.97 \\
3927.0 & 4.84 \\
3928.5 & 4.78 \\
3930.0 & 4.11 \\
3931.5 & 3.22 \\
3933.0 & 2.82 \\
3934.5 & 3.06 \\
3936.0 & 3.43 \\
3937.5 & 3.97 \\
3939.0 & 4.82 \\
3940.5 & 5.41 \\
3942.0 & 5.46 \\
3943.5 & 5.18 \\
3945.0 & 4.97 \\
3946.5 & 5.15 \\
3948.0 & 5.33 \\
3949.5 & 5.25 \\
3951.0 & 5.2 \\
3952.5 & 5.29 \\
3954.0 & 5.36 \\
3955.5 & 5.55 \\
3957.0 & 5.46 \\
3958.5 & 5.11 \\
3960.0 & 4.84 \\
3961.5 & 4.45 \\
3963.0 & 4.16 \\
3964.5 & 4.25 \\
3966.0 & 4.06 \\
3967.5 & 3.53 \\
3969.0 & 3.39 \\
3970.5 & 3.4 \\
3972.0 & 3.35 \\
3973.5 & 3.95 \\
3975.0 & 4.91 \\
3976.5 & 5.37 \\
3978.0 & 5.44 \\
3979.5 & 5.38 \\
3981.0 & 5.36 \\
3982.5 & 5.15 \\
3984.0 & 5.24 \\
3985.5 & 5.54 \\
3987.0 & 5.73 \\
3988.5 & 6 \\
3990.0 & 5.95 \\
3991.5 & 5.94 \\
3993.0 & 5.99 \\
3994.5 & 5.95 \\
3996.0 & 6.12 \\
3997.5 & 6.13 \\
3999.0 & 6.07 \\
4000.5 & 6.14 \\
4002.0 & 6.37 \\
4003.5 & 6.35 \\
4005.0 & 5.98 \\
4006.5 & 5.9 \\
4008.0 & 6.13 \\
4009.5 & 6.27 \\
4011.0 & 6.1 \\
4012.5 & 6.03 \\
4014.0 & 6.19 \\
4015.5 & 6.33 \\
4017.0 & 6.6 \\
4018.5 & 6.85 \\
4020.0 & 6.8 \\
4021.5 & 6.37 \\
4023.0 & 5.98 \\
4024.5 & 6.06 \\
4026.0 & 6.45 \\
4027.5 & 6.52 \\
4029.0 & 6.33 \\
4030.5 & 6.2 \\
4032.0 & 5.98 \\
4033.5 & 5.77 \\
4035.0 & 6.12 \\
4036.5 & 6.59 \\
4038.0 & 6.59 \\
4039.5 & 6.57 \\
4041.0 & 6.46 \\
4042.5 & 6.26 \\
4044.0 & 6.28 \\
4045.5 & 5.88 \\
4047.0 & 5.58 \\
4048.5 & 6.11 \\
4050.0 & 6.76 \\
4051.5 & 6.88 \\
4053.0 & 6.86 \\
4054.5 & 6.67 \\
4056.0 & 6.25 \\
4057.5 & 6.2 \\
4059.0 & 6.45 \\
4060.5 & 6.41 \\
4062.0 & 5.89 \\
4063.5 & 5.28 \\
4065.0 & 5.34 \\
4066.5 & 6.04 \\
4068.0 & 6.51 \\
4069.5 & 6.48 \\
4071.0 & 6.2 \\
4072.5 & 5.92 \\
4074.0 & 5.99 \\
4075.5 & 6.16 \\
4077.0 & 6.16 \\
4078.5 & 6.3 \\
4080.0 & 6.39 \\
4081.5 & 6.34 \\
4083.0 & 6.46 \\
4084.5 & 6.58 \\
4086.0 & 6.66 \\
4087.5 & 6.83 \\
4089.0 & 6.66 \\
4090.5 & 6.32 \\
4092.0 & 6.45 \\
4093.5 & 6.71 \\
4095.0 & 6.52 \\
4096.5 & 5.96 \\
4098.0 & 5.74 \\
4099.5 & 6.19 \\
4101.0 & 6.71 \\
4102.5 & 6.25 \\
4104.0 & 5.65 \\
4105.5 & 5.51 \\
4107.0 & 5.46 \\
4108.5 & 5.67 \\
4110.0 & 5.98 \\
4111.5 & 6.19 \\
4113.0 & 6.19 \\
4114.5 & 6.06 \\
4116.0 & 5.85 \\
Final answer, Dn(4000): 1.33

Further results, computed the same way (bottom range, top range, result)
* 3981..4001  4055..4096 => 1.12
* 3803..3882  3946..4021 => 1.17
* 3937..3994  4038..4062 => 1.33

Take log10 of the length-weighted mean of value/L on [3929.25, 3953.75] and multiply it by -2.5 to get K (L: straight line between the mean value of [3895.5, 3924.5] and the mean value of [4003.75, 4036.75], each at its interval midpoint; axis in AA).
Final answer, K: 0.26 mag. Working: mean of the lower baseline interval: 5.59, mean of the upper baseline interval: 6.25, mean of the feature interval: 4.56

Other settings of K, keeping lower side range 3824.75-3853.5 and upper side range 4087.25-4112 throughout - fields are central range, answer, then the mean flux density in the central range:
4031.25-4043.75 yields -0.10 mag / 6.29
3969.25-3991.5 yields 0.07 mag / 5.05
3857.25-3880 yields -0.16 mag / 5.41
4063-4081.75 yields -0.02 mag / 6.09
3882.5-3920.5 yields -0.10 mag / 5.33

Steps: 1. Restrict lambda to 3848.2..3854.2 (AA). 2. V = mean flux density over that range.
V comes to 5.07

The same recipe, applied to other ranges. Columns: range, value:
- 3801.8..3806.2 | 5.02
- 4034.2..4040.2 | 6.46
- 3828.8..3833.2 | 4.1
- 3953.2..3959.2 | 5.37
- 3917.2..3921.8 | 5.43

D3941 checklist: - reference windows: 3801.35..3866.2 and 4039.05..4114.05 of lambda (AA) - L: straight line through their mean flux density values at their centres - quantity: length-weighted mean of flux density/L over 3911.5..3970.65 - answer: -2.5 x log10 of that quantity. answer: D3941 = 0.14 mag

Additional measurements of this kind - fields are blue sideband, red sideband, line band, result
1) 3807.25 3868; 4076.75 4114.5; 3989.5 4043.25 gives -0.08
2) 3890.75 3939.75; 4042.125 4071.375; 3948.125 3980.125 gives 0.17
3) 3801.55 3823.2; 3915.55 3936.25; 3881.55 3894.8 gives 0.02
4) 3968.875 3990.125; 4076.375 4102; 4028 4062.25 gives -0.09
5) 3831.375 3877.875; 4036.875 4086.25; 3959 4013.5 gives 0.10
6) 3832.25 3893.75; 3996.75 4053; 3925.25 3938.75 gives 0.37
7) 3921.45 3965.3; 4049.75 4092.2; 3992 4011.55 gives -0.12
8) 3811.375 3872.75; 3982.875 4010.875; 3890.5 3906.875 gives -0.02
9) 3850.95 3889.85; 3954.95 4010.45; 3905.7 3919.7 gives -0.09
